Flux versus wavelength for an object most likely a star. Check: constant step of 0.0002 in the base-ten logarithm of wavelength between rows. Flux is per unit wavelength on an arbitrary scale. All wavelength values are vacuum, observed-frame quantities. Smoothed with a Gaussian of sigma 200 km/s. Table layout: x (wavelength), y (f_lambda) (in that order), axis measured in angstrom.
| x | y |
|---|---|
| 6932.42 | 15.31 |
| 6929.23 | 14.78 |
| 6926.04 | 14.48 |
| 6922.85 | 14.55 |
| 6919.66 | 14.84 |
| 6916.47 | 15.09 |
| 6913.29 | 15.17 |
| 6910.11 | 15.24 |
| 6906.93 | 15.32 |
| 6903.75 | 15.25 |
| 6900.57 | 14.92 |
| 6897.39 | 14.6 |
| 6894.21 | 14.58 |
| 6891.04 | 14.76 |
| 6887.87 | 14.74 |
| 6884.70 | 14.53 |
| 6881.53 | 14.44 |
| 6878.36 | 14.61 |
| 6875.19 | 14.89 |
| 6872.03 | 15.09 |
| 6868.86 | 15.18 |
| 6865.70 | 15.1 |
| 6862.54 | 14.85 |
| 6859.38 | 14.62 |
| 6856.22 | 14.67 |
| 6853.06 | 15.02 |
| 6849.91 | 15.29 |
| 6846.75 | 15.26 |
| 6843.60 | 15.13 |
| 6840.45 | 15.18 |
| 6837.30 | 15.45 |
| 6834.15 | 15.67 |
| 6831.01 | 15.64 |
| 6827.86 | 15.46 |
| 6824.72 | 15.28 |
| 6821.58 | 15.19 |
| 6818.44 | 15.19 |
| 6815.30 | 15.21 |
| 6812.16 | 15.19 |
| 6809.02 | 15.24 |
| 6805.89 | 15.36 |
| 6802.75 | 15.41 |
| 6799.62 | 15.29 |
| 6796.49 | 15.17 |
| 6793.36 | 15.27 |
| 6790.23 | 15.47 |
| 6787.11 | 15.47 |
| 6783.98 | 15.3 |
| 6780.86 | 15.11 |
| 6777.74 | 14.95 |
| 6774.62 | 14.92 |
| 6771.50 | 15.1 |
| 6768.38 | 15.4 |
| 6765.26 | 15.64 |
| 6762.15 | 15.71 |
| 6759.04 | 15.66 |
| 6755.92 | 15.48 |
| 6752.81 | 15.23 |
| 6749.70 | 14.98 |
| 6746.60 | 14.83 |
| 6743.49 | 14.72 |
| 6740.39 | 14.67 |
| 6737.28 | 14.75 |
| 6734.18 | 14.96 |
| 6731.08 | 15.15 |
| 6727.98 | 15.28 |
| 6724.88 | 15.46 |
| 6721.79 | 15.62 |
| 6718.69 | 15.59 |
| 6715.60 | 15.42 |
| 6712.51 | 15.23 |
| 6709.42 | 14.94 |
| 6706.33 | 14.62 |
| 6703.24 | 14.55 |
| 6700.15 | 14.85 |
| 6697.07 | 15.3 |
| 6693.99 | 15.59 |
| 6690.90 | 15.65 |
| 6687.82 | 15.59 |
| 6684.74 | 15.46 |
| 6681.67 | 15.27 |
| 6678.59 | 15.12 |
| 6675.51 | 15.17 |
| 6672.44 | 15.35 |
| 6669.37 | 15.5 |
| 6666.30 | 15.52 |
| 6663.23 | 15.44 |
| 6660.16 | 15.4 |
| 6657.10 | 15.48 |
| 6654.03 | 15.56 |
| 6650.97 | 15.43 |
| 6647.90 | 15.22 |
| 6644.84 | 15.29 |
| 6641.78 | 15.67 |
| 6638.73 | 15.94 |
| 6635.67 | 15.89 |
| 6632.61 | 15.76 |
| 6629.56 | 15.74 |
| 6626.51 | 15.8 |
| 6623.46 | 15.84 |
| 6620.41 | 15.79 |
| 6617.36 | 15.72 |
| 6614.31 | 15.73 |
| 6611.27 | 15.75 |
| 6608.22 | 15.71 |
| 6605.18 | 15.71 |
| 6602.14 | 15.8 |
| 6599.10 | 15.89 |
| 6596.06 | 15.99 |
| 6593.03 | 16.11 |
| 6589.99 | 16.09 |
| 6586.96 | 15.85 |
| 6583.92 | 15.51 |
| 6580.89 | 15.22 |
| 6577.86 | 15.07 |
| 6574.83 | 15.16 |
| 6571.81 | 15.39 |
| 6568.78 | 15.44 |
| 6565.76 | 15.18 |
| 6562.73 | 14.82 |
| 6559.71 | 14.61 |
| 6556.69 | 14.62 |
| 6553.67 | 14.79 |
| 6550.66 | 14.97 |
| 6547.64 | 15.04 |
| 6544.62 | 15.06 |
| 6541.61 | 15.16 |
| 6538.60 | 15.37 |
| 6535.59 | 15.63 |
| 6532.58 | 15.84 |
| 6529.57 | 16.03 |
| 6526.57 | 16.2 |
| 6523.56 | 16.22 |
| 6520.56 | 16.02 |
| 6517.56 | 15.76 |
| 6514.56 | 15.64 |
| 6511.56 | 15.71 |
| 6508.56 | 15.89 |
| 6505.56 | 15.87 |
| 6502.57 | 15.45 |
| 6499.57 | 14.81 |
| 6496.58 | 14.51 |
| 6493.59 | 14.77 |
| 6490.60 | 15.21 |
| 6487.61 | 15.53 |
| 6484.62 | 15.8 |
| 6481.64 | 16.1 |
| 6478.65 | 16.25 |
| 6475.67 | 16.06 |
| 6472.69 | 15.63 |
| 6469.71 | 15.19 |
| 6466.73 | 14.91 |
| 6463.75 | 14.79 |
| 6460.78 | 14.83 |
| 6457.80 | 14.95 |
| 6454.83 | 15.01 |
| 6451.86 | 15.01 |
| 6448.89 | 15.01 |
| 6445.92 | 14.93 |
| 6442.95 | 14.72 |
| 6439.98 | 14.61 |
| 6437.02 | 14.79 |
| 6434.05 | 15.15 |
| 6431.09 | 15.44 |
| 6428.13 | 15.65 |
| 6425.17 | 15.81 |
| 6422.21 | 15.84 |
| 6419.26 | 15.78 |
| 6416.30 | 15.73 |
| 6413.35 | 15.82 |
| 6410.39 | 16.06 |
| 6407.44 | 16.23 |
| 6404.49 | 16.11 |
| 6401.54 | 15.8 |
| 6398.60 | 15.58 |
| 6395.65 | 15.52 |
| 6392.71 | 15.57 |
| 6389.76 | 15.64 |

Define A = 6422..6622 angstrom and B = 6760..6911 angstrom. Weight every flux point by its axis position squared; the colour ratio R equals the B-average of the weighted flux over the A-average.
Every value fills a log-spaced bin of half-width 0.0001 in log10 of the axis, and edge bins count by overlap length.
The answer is 1.08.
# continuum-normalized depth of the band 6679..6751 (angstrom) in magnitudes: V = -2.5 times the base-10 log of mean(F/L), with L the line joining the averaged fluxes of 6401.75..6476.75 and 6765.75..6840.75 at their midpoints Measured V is 0.01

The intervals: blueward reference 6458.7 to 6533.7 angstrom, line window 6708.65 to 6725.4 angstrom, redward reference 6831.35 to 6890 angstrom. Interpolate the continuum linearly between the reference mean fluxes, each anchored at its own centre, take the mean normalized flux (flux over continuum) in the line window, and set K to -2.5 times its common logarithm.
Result -0.01 mag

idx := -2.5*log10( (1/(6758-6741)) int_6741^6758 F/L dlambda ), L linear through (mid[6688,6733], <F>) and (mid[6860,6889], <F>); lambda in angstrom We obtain 0.01 mag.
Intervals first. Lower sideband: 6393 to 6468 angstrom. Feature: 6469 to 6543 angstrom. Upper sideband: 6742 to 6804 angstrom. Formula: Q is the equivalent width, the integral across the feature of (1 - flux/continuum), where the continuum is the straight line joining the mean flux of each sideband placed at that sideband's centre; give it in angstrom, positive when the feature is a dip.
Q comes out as -1.4 angstrom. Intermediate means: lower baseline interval 15.4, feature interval 15.6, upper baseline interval 15.3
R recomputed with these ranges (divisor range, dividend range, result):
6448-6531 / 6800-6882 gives 1.09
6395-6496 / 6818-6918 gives 1.11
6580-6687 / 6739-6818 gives 1.02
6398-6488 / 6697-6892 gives 1.09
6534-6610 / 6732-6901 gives 1.06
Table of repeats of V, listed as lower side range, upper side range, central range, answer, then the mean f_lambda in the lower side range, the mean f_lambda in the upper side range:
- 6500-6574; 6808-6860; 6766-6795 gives 0.002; 15.4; 15.2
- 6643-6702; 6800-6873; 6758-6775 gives -0.011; 15.4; 15.2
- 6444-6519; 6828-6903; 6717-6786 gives -0.009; 15.3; 15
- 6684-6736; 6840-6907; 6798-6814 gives -0.018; 15.2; 14.9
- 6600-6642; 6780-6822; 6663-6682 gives 0.021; 15.8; 15.3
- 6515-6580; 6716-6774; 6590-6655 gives -0.030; 15.4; 15.2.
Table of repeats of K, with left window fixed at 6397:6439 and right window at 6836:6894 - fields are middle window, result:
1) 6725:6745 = 0.01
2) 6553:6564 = 0.05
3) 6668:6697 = -0.01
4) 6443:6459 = 0.05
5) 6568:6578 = 0.01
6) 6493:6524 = 0.00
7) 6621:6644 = -0.03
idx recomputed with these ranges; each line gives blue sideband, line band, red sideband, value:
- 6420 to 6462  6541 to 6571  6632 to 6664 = 0.03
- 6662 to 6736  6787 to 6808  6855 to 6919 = -0.02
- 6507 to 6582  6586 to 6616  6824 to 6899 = -0.04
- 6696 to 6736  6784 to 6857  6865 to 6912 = -0.02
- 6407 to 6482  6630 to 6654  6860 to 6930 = -0.03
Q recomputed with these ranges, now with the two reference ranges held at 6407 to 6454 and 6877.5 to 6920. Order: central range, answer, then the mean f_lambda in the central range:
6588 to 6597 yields -0.5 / 16.1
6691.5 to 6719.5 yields -0.1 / 15.1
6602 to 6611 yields -0.3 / 15.7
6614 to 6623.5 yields -0.4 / 15.8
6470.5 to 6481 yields -0.4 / 15.9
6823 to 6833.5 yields -0.4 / 15.5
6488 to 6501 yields 0.4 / 14.9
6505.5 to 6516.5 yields -0.3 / 15.8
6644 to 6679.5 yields -0.6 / 15.4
